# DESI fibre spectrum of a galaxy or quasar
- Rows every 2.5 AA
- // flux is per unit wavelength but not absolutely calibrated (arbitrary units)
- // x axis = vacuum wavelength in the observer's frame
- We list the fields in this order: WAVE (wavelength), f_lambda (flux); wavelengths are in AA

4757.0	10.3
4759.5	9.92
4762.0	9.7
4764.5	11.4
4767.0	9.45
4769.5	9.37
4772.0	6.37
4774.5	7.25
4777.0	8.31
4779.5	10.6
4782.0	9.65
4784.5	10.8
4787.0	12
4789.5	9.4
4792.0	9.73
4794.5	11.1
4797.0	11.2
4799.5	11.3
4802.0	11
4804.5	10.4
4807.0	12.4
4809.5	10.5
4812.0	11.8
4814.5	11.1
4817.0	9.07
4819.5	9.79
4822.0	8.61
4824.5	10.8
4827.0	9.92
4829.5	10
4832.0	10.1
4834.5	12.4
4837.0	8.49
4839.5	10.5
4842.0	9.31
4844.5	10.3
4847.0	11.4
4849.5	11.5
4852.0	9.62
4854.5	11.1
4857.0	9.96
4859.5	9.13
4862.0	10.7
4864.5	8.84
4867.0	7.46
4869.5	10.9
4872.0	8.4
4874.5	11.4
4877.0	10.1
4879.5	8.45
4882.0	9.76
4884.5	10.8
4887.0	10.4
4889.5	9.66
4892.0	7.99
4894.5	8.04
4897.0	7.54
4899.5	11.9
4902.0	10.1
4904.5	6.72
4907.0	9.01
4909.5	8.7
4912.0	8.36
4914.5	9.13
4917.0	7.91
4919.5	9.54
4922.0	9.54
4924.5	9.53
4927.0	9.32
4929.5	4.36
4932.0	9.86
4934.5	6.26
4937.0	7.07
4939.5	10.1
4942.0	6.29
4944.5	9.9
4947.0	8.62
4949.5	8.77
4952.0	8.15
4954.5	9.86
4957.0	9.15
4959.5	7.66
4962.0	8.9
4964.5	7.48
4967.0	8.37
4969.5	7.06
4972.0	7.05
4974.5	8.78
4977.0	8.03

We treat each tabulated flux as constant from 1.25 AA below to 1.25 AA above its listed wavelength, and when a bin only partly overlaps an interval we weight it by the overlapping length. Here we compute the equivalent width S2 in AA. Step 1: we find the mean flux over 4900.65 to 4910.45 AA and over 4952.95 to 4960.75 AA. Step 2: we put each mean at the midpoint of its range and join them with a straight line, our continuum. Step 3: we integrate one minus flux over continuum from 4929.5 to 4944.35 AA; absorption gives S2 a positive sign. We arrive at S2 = 1.7 AA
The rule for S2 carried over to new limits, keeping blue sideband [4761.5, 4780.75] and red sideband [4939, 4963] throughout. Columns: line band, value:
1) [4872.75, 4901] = -2.58 AA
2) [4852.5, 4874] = -1.86 AA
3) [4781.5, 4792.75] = -1.73 AA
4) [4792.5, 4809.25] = -4.01 AA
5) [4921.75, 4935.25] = 0.97 AA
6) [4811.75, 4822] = -1.30 AA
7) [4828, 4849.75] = -3.63 AA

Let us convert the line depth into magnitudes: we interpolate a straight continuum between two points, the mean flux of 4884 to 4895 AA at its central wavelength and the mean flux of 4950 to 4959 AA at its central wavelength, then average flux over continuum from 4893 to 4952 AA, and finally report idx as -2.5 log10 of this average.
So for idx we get 0.07 mag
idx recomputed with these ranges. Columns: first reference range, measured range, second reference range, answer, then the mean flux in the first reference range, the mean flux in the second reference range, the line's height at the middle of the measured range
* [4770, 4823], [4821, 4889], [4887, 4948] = -0.07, 10.1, 8.6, 9.38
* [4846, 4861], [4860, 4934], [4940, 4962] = 0.06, 10.4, 8.62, 9.63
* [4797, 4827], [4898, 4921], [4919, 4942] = -0.04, 10.6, 8.25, 8.67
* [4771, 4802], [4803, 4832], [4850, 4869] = -0.06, 9.88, 9.68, 9.8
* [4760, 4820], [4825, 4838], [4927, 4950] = -0.08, 10.2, 7.96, 9.54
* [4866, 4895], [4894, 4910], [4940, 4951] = 0.03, 9.5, 8.51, 9.17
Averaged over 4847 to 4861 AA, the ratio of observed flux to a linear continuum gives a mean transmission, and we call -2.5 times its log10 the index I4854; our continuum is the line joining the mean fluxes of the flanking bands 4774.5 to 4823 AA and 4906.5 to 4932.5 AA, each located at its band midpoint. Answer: -0.09 mag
